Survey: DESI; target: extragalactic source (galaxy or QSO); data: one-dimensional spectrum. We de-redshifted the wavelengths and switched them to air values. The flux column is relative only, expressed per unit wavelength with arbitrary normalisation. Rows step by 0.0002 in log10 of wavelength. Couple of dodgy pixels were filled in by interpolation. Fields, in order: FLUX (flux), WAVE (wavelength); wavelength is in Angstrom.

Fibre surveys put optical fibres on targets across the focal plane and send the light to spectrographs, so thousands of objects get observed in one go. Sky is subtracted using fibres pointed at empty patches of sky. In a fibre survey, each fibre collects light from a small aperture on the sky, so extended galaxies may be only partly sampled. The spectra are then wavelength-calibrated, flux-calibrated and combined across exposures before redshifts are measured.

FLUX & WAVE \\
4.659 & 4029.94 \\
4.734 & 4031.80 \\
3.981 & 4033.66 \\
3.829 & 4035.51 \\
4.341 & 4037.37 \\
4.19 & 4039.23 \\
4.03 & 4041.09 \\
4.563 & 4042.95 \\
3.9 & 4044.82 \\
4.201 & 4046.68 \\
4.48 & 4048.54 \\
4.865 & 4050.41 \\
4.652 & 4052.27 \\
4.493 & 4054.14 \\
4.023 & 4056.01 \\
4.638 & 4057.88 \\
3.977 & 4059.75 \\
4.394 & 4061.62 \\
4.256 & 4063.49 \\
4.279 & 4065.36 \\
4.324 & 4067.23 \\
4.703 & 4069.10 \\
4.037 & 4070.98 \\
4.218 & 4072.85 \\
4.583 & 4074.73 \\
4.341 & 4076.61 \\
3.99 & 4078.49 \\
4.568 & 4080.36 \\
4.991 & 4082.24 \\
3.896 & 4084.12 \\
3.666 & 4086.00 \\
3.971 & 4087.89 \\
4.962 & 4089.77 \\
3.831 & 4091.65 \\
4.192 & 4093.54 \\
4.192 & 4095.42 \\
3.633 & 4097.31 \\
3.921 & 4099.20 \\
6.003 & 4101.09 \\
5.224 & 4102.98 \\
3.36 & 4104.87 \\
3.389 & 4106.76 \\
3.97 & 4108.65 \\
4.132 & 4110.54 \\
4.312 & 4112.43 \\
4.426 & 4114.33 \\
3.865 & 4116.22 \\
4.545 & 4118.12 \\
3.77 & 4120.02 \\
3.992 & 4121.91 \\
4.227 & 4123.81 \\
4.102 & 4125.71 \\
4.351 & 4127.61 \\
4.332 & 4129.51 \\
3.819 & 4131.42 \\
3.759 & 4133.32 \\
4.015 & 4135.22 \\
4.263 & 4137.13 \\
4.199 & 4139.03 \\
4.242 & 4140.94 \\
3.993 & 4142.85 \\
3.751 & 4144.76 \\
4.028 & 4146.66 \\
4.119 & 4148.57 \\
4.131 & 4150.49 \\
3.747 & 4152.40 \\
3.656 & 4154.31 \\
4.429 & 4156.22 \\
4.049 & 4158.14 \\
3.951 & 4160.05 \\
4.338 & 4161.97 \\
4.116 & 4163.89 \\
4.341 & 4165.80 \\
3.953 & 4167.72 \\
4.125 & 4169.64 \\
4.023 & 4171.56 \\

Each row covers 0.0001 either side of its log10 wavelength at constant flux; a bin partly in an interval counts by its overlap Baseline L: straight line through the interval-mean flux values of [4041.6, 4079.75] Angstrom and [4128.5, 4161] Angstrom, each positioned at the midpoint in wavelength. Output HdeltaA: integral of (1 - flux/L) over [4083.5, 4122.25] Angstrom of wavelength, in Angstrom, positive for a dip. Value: 0.2 Angstrom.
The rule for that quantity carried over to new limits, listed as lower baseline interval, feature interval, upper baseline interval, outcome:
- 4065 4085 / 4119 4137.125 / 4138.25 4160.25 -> 0.30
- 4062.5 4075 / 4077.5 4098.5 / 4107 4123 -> 0.32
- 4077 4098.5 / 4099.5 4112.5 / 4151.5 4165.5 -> -0.56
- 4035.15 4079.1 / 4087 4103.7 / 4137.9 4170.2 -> -0.84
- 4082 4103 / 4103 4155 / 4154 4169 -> 2.13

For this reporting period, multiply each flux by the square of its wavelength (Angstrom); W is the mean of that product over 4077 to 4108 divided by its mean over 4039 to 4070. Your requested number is 0.99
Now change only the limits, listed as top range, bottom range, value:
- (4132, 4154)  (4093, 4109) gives 0.97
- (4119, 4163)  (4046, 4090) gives 0.97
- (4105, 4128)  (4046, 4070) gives 0.95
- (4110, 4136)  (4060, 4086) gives 0.98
